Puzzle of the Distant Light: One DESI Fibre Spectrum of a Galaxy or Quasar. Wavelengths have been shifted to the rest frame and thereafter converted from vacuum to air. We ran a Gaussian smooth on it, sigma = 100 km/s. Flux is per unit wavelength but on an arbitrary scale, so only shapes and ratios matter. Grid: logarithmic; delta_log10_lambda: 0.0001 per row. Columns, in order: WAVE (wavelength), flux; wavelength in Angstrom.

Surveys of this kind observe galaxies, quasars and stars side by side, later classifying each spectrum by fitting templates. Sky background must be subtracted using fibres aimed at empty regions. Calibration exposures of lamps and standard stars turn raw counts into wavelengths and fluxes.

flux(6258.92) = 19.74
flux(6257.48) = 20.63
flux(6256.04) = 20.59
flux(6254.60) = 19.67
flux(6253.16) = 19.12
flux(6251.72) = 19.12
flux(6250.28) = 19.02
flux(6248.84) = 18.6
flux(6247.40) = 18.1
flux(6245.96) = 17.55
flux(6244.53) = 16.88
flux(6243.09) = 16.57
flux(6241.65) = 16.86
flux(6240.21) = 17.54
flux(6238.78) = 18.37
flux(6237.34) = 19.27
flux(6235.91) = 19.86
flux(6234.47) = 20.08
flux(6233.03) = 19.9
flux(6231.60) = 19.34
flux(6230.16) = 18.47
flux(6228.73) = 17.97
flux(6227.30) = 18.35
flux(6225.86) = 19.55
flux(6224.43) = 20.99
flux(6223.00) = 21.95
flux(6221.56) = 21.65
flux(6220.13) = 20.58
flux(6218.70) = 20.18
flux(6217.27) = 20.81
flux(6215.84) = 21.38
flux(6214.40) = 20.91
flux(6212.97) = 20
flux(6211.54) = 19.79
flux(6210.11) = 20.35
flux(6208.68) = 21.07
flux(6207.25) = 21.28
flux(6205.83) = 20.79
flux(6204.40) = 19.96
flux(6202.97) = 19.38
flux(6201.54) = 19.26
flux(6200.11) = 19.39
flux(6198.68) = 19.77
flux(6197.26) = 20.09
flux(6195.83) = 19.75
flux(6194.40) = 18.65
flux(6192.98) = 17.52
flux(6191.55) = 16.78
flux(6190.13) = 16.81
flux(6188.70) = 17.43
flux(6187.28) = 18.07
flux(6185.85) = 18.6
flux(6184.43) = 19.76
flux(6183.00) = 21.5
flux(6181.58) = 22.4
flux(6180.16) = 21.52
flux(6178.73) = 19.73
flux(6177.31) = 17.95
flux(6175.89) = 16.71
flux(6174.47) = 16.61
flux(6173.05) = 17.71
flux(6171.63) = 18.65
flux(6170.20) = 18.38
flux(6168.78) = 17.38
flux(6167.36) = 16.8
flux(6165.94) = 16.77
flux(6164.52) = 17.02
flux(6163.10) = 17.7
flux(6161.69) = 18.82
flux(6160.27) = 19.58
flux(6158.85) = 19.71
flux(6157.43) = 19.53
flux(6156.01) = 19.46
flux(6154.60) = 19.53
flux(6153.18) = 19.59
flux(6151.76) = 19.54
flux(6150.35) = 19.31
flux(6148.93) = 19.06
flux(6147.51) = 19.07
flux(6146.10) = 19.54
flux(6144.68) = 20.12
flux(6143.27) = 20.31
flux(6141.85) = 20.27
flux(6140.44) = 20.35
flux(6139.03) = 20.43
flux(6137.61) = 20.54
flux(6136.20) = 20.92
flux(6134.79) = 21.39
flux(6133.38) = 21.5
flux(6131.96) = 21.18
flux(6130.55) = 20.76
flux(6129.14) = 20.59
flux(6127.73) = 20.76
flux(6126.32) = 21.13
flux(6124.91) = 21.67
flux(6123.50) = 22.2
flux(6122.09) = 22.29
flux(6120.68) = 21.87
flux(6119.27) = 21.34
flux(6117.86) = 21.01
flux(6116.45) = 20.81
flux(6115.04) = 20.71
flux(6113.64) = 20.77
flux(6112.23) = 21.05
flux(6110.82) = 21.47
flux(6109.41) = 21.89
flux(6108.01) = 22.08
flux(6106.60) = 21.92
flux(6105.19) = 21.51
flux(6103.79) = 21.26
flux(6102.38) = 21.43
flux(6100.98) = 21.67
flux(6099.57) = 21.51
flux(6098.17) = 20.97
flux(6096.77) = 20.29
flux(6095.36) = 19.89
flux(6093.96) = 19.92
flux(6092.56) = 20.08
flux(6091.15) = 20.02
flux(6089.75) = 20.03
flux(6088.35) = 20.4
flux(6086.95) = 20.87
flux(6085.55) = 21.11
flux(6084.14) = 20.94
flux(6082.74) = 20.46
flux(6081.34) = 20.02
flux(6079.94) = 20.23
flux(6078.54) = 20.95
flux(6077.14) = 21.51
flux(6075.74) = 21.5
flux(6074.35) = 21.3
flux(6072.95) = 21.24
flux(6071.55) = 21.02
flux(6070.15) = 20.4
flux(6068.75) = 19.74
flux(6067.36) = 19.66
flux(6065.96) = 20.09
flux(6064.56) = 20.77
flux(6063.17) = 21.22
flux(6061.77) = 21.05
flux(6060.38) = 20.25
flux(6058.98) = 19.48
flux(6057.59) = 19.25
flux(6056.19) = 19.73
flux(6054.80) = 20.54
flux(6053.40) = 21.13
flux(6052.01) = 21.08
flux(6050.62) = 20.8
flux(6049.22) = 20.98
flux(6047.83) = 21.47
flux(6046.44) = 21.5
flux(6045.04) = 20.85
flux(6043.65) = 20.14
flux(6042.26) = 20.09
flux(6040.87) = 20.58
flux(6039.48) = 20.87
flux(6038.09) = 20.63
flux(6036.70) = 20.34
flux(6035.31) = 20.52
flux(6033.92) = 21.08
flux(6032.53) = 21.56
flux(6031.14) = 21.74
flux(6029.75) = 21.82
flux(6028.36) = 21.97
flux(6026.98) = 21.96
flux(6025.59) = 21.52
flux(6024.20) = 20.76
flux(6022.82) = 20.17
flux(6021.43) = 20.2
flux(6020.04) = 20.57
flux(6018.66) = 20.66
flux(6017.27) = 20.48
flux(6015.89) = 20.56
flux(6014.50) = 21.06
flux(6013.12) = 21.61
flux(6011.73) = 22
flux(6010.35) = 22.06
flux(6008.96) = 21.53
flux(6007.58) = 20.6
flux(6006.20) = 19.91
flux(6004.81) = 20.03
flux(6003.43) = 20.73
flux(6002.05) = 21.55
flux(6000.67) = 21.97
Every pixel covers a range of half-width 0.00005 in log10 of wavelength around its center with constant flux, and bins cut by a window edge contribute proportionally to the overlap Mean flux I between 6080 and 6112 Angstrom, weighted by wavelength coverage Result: 20.9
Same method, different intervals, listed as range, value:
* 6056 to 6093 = 20.5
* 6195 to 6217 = 20.2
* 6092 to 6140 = 21.1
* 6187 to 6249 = 19.3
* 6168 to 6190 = 18.8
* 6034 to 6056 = 20.8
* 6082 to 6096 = 20.4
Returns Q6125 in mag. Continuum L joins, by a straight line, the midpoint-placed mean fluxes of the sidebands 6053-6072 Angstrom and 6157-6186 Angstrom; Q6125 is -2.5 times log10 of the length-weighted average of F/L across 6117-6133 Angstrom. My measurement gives -0.10 mag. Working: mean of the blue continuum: 20.3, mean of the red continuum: 18.7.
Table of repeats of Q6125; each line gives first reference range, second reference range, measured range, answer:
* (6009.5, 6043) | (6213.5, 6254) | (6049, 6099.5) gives 0.00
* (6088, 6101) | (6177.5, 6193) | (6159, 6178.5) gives 0.09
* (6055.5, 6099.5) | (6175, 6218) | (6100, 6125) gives -0.07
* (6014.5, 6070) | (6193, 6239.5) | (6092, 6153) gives -0.03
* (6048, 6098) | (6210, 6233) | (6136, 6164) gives 0.04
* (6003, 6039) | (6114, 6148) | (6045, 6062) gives 0.02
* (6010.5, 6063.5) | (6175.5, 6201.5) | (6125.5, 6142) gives -0.06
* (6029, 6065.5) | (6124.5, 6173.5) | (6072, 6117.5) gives -0.04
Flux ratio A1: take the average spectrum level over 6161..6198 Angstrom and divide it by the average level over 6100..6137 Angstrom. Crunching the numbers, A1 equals 0.86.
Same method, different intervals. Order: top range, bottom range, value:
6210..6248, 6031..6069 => 0.94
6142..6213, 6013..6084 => 0.92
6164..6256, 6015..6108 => 0.92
